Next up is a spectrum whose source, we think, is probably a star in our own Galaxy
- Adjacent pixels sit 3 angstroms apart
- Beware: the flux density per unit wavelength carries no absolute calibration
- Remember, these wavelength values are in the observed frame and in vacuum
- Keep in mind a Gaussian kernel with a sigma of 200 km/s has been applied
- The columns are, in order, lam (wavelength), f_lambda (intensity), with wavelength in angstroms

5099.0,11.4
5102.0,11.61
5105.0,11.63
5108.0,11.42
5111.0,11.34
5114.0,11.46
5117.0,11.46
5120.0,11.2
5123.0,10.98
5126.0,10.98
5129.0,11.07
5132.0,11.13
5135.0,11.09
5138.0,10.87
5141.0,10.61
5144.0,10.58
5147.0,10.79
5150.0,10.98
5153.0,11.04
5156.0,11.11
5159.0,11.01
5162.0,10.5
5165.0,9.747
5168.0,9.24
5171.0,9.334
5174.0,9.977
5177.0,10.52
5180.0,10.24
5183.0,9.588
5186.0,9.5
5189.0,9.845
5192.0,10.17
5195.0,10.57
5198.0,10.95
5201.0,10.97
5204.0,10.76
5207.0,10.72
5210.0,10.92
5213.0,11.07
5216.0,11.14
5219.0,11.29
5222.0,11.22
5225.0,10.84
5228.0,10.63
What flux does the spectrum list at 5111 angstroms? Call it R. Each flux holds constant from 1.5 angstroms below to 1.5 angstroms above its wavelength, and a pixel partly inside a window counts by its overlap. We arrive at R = 11.34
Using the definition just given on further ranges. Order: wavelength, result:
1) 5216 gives 11.14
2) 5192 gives 10.17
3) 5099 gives 11.4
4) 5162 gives 10.5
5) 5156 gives 11.11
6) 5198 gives 10.95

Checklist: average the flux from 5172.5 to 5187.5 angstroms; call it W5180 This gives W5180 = 9.96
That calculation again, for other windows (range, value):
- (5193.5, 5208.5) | 10.8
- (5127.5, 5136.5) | 11.1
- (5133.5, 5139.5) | 11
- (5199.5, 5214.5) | 10.9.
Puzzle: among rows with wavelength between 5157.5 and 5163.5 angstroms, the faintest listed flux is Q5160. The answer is 10.5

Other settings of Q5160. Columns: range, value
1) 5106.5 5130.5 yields 10.98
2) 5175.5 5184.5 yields 9.588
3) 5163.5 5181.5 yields 9.24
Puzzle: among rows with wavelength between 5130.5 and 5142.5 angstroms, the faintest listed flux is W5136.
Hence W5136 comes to 10.61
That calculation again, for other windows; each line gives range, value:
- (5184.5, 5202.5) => 9.5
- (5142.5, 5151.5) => 10.58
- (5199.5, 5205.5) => 10.76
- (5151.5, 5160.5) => 11.01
